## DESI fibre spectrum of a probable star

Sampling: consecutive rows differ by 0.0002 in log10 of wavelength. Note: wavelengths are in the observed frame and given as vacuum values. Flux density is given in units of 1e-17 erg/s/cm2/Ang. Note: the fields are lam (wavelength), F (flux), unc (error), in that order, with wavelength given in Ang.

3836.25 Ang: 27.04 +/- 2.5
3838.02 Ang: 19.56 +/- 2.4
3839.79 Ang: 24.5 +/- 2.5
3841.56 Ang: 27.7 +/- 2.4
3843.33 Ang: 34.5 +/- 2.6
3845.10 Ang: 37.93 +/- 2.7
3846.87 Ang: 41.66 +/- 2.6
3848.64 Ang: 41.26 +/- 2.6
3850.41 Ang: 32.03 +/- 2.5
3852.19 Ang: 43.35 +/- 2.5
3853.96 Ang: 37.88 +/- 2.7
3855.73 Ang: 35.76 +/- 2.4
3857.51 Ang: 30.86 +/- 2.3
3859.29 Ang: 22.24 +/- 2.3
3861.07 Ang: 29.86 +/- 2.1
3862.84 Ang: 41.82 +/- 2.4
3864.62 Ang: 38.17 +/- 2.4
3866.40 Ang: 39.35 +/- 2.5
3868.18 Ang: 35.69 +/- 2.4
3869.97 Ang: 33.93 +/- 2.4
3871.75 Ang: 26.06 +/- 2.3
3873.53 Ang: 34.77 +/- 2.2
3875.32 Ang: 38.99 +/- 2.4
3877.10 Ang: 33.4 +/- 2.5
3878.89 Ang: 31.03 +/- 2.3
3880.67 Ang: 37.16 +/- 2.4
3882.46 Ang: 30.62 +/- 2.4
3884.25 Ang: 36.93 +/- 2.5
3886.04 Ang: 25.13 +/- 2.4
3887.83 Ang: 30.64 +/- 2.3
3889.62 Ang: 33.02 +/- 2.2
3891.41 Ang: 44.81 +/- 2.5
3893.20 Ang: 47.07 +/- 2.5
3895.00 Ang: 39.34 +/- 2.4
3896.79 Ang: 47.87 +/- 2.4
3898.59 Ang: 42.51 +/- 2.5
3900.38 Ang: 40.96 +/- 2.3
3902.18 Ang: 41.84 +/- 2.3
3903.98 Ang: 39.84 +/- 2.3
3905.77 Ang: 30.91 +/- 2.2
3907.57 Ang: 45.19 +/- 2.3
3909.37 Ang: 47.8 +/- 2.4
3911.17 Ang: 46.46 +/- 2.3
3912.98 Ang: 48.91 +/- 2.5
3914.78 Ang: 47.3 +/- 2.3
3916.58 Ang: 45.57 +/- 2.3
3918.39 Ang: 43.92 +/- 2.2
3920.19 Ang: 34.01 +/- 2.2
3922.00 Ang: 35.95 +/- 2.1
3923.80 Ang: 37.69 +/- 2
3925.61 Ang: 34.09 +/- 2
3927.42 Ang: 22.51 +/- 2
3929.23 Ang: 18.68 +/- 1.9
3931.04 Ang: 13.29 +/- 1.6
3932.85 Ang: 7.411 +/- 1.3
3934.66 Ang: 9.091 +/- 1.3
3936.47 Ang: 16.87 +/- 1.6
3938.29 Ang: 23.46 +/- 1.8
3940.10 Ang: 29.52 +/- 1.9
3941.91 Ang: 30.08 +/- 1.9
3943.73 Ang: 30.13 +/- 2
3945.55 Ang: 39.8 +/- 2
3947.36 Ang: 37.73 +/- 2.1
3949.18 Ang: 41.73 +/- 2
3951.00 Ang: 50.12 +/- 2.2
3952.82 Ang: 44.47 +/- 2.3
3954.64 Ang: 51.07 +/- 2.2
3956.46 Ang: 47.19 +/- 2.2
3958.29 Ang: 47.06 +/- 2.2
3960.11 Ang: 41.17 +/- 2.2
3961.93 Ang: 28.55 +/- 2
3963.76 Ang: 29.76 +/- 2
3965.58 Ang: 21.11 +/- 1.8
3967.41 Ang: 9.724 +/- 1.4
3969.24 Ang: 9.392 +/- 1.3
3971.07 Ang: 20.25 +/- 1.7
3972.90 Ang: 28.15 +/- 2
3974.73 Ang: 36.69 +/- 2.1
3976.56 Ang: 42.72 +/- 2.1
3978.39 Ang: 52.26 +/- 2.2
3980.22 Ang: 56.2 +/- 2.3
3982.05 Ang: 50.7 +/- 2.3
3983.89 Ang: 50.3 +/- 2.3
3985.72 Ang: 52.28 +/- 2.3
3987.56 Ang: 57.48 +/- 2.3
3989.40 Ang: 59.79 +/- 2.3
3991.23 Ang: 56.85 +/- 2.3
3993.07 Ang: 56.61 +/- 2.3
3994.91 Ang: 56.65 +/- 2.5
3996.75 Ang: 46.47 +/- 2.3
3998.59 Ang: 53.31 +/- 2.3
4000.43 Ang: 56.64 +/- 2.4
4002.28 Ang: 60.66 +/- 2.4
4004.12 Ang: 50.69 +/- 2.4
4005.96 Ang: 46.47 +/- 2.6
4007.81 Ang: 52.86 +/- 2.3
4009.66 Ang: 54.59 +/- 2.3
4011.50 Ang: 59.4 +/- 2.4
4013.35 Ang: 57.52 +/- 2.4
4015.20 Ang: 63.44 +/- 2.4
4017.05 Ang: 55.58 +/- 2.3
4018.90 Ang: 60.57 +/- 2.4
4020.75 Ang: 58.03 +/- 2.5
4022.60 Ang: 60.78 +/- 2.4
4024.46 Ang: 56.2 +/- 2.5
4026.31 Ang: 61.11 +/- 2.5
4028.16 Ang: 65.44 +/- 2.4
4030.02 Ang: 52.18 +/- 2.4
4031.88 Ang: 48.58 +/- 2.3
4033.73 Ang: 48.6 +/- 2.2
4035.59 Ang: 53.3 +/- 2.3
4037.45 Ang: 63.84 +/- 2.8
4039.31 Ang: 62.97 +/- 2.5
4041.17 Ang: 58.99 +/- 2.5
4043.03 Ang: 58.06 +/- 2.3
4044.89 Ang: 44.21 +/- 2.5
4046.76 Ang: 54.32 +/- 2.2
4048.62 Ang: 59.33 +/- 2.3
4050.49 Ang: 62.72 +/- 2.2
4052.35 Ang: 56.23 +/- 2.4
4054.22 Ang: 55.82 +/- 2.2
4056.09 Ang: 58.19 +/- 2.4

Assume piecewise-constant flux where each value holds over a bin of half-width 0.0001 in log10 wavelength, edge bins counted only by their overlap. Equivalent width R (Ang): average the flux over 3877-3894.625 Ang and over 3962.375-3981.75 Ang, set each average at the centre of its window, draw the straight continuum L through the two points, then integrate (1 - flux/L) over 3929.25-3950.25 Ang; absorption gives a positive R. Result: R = 4.7 Ang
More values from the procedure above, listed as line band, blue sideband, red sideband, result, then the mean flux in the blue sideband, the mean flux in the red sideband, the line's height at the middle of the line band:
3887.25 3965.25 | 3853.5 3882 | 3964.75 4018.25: 7.5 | 34.1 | 47.6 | 40.4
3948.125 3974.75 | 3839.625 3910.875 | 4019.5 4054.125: 7.6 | 36.6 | 56.9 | 47.4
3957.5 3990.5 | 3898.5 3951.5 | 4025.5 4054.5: 4.1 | 34.2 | 56.6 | 43.7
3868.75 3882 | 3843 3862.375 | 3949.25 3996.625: 1.1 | 35.4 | 42.3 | 36.7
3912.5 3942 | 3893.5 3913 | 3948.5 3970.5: 8.0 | 42.7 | 34.8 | 39.3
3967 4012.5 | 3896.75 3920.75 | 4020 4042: 4.6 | 43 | 57.5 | 52.6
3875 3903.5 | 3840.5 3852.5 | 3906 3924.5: 2.0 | 36.4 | 42.9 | 40.4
